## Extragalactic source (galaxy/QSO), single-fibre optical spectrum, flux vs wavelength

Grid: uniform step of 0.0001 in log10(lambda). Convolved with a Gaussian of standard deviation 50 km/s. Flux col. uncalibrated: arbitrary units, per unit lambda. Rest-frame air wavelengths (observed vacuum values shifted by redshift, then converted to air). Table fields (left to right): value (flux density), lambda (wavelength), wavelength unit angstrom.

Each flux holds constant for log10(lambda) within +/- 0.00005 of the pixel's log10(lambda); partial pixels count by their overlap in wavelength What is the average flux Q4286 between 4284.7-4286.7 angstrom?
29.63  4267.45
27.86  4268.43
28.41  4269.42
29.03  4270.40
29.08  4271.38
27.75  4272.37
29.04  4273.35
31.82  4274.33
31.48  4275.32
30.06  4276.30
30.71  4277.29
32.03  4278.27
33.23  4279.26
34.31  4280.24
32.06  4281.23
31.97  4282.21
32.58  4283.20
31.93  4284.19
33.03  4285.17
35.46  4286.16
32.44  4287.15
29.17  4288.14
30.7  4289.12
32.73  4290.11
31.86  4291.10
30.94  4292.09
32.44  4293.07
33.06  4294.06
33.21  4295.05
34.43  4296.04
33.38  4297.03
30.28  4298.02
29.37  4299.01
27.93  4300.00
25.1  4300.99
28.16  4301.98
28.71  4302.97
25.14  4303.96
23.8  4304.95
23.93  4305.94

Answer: 34.1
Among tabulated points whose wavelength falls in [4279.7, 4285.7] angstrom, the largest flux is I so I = 34.31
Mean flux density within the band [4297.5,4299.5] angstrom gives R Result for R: 29.9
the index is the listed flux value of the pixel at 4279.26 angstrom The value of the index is 33.23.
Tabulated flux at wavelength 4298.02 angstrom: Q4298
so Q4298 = 30.28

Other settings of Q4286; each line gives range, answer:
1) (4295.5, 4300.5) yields 31.1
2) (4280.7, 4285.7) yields 32.3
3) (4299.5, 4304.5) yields 27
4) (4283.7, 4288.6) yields 32.4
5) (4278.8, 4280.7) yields 33.9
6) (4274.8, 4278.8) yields 31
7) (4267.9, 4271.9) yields 28.6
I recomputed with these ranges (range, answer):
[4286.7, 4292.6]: 32.73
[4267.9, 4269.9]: 28.41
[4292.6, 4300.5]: 34.43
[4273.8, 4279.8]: 33.23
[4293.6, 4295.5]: 33.21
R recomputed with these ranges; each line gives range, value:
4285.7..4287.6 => 33.9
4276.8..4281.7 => 32.5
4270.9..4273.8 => 28.6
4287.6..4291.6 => 31.1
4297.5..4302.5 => 28.2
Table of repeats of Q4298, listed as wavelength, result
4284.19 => 31.93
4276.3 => 30.06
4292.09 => 30.94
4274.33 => 31.82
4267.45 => 29.63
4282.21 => 31.97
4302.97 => 28.71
